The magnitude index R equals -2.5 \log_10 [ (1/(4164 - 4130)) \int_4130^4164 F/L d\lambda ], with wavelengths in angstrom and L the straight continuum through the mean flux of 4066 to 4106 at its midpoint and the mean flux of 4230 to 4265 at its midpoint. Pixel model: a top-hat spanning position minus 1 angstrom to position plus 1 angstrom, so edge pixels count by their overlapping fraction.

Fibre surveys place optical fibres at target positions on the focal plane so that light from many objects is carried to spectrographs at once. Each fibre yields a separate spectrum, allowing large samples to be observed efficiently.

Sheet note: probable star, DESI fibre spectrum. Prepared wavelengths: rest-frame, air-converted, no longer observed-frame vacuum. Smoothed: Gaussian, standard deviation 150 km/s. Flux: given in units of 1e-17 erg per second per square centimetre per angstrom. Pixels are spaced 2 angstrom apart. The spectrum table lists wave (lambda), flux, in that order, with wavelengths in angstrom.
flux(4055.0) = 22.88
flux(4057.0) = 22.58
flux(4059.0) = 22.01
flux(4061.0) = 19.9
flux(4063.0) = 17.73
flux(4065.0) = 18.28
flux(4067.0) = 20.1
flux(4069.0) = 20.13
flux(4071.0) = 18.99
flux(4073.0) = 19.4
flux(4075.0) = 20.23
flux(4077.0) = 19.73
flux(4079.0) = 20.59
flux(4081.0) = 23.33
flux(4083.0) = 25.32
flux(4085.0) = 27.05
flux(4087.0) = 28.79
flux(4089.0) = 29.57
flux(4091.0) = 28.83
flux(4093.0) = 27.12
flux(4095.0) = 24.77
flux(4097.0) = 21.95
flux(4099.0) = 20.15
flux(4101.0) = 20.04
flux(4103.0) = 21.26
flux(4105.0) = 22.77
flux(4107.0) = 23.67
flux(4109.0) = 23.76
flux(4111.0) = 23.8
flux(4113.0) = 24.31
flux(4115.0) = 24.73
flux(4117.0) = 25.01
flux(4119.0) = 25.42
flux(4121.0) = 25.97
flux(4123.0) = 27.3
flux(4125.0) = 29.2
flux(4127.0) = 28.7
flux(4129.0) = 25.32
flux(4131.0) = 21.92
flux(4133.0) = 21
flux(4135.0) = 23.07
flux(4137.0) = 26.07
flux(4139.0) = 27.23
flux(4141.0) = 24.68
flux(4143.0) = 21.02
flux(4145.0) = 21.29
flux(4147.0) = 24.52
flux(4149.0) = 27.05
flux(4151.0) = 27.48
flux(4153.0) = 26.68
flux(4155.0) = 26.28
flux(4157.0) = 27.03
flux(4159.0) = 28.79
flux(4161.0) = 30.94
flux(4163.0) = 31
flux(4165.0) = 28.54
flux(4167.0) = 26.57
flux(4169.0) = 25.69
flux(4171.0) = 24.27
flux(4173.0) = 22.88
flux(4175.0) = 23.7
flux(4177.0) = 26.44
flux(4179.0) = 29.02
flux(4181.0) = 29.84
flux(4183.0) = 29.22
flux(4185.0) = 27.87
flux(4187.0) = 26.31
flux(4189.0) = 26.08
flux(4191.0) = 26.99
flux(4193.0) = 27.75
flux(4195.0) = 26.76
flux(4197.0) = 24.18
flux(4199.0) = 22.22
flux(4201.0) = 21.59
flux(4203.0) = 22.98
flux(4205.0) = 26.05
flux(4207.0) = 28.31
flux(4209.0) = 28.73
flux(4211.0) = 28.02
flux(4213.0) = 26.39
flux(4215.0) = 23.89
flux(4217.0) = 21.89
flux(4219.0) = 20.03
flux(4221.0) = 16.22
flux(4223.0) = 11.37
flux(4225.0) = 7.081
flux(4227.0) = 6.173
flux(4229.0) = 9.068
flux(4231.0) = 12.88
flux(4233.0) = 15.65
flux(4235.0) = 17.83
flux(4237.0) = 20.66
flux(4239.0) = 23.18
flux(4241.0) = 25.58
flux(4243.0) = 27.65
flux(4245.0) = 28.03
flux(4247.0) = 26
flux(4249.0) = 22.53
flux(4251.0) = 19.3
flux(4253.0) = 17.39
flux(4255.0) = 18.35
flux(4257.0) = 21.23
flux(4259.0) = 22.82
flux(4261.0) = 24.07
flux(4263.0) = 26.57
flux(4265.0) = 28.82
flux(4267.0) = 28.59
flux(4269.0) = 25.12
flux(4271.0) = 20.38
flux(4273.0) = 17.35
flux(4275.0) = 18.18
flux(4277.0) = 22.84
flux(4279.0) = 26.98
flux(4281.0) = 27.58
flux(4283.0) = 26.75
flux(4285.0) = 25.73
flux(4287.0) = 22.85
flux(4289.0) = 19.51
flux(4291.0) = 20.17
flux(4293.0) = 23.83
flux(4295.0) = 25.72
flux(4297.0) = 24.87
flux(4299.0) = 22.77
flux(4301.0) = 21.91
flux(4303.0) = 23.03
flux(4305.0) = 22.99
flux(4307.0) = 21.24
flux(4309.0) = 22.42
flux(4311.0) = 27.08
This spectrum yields -0.137 mag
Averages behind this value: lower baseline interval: 23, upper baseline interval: 22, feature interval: 25.6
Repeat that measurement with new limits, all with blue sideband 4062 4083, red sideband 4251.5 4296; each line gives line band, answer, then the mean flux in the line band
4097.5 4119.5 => -0.121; 23.1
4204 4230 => 0.145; 19.5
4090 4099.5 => -0.209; 24.8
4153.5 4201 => -0.228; 26.8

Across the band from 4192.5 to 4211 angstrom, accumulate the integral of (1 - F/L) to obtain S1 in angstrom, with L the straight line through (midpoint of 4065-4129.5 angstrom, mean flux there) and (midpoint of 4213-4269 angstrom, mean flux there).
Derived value -3.65 angstrom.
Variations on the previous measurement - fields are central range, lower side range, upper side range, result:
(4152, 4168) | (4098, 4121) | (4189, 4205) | -2.7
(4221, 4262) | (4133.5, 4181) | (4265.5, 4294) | 9.1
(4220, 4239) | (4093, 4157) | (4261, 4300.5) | 8.3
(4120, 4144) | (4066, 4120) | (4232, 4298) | -1.9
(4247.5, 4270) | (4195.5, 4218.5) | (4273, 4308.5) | 0.5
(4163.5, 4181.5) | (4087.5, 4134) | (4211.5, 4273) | -2.9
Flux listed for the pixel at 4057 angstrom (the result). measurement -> 22.58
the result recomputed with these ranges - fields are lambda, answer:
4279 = 26.98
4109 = 23.76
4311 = 27.08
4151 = 27.48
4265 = 28.82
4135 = 23.07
